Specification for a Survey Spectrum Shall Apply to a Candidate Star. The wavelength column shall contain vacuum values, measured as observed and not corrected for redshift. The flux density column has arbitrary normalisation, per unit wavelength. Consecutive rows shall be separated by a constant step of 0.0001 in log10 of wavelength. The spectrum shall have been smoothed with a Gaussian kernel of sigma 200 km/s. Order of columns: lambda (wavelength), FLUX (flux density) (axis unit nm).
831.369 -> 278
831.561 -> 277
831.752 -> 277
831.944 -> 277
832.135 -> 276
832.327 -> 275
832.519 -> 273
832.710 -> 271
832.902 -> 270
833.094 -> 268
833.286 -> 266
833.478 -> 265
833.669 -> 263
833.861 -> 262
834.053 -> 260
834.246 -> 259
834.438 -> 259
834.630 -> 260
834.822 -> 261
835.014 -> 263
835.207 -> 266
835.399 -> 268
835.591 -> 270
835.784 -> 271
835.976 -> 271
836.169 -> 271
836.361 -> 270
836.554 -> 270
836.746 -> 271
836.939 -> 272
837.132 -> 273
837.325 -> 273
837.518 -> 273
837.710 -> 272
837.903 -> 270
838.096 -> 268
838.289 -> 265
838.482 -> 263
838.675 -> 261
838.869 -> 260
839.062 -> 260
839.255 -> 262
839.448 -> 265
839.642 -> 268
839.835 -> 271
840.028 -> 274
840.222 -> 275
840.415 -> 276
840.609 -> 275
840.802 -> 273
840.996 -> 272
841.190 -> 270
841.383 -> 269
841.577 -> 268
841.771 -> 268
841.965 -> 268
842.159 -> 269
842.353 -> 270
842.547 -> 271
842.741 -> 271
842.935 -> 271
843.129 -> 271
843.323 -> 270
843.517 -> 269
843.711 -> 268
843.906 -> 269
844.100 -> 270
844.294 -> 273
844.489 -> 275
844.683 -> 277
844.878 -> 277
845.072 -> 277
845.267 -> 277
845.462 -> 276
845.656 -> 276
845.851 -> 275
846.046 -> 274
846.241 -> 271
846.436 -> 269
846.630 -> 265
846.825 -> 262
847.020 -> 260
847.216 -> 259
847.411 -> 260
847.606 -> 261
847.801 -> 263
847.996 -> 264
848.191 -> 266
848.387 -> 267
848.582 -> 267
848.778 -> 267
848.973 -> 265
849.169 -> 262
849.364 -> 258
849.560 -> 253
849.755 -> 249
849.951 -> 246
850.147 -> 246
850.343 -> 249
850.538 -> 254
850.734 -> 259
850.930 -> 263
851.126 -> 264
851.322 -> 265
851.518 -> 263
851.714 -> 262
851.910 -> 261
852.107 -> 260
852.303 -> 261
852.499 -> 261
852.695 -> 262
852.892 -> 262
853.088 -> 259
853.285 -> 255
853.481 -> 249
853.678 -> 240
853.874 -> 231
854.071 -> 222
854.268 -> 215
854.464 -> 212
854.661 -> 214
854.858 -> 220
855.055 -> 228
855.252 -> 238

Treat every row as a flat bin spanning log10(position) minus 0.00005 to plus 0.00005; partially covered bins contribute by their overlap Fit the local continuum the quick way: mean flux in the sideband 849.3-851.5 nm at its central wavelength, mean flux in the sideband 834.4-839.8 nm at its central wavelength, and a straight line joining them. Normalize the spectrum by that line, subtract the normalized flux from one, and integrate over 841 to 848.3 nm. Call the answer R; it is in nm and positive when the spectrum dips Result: -0.25 nm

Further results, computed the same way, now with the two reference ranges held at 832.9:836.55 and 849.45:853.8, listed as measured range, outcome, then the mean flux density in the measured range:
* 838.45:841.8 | -0.08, 268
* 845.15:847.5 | -0.09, 269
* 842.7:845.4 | -0.13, 273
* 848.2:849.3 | -0.03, 265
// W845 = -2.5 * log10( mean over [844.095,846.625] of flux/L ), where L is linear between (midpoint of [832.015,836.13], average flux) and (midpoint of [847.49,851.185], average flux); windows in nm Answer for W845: -0.054 mag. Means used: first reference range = 267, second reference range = 259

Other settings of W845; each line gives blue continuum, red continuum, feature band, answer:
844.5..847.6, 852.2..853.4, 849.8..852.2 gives 0.02 mag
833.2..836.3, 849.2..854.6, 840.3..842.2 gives -0.05 mag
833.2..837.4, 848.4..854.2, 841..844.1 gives -0.03 mag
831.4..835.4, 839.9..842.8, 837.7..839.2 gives 0.02 mag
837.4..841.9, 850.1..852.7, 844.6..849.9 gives -0.01 mag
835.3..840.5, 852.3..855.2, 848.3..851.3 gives -0.05 mag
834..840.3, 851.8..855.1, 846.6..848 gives -0.04 mag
